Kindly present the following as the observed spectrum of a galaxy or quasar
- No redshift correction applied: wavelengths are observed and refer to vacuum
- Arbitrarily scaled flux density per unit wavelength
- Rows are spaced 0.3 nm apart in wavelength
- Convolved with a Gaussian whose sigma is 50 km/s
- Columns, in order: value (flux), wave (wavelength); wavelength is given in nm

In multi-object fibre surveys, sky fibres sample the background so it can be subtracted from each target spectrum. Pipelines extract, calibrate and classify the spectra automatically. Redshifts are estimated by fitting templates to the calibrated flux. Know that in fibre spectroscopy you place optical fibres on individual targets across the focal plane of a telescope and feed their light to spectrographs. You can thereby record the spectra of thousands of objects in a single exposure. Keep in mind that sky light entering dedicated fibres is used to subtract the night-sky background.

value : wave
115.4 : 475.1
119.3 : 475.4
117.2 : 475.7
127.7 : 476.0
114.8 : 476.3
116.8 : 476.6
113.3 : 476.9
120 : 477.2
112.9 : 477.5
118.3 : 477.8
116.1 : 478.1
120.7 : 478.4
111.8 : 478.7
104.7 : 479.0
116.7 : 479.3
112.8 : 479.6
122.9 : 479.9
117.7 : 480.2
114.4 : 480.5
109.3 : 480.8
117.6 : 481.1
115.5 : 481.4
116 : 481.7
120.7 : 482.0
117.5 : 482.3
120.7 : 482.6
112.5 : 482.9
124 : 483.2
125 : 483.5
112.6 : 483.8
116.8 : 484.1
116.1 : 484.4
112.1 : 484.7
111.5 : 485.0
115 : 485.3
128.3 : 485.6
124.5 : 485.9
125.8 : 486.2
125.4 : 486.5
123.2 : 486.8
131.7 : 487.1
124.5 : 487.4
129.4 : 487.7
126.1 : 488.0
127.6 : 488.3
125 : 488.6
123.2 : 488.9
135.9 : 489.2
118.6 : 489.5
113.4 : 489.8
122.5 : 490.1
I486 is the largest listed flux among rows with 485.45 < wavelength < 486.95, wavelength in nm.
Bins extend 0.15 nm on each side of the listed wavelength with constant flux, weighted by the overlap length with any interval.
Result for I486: 128.3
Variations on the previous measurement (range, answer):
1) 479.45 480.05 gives 122.9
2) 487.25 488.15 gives 129.4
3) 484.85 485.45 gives 115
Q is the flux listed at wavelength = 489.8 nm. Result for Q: 113.4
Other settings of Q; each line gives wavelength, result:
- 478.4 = 120.7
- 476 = 127.7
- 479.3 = 116.7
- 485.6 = 128.3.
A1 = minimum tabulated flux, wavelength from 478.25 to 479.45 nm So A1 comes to 104.7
